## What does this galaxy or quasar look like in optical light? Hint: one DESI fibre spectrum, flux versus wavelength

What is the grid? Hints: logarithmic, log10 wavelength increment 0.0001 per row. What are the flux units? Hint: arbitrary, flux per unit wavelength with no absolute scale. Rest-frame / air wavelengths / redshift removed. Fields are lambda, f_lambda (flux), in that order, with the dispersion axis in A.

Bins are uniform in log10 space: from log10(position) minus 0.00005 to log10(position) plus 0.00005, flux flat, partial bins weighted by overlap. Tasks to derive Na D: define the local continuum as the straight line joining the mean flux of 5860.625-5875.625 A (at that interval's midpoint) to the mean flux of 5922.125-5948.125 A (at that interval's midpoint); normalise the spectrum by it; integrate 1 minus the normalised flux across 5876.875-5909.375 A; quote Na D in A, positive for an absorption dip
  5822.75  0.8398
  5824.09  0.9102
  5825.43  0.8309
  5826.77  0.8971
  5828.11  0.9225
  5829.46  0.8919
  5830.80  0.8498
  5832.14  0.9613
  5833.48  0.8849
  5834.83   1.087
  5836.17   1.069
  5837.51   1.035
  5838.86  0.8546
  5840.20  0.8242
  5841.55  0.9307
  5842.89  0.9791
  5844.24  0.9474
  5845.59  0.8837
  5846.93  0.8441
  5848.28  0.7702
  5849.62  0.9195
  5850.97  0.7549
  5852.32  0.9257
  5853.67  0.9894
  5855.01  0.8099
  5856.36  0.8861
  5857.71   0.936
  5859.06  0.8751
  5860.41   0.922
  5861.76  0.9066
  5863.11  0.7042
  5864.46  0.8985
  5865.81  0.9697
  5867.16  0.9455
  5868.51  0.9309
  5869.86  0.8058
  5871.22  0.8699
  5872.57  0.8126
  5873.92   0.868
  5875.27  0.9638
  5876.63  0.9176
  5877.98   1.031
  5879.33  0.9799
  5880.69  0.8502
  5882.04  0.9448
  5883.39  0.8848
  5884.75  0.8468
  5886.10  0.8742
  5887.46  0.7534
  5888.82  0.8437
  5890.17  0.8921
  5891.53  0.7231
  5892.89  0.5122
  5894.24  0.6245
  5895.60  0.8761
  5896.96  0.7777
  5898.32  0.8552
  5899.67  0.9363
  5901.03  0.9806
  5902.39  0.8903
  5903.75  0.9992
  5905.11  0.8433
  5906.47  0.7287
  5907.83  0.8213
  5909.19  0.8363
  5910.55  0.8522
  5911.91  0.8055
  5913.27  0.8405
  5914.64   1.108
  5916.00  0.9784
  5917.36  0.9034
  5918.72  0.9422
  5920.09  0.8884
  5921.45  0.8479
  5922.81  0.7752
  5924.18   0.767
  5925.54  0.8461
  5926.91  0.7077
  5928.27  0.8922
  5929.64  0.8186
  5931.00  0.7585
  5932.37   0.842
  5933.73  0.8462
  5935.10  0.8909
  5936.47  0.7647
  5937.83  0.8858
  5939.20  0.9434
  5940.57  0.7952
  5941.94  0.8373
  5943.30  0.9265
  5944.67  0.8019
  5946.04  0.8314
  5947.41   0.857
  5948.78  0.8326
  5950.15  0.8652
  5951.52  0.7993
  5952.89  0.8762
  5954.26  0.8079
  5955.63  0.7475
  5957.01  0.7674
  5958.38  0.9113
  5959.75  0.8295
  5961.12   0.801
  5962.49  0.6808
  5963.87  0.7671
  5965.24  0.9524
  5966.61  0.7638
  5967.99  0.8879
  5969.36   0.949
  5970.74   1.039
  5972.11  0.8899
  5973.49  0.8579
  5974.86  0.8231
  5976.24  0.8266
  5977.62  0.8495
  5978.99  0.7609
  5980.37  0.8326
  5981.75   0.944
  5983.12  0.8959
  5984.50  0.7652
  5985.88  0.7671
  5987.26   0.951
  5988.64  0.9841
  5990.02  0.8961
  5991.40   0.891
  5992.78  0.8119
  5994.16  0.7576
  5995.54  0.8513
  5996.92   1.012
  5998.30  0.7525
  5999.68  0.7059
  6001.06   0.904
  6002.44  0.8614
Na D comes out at 0.5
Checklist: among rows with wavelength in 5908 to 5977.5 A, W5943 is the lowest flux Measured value 0.6808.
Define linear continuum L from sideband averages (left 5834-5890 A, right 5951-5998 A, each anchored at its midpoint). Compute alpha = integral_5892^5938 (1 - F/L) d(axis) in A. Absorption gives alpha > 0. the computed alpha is 1.8 A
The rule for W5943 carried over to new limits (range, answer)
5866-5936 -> 0.5122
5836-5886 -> 0.7042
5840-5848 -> 0.8242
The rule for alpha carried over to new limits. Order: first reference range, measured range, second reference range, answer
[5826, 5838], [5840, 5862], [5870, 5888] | 0.9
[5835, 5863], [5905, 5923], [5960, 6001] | 0.1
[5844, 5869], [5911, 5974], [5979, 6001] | 1.0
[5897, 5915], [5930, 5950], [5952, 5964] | -0.4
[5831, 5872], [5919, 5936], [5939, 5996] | 0.8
